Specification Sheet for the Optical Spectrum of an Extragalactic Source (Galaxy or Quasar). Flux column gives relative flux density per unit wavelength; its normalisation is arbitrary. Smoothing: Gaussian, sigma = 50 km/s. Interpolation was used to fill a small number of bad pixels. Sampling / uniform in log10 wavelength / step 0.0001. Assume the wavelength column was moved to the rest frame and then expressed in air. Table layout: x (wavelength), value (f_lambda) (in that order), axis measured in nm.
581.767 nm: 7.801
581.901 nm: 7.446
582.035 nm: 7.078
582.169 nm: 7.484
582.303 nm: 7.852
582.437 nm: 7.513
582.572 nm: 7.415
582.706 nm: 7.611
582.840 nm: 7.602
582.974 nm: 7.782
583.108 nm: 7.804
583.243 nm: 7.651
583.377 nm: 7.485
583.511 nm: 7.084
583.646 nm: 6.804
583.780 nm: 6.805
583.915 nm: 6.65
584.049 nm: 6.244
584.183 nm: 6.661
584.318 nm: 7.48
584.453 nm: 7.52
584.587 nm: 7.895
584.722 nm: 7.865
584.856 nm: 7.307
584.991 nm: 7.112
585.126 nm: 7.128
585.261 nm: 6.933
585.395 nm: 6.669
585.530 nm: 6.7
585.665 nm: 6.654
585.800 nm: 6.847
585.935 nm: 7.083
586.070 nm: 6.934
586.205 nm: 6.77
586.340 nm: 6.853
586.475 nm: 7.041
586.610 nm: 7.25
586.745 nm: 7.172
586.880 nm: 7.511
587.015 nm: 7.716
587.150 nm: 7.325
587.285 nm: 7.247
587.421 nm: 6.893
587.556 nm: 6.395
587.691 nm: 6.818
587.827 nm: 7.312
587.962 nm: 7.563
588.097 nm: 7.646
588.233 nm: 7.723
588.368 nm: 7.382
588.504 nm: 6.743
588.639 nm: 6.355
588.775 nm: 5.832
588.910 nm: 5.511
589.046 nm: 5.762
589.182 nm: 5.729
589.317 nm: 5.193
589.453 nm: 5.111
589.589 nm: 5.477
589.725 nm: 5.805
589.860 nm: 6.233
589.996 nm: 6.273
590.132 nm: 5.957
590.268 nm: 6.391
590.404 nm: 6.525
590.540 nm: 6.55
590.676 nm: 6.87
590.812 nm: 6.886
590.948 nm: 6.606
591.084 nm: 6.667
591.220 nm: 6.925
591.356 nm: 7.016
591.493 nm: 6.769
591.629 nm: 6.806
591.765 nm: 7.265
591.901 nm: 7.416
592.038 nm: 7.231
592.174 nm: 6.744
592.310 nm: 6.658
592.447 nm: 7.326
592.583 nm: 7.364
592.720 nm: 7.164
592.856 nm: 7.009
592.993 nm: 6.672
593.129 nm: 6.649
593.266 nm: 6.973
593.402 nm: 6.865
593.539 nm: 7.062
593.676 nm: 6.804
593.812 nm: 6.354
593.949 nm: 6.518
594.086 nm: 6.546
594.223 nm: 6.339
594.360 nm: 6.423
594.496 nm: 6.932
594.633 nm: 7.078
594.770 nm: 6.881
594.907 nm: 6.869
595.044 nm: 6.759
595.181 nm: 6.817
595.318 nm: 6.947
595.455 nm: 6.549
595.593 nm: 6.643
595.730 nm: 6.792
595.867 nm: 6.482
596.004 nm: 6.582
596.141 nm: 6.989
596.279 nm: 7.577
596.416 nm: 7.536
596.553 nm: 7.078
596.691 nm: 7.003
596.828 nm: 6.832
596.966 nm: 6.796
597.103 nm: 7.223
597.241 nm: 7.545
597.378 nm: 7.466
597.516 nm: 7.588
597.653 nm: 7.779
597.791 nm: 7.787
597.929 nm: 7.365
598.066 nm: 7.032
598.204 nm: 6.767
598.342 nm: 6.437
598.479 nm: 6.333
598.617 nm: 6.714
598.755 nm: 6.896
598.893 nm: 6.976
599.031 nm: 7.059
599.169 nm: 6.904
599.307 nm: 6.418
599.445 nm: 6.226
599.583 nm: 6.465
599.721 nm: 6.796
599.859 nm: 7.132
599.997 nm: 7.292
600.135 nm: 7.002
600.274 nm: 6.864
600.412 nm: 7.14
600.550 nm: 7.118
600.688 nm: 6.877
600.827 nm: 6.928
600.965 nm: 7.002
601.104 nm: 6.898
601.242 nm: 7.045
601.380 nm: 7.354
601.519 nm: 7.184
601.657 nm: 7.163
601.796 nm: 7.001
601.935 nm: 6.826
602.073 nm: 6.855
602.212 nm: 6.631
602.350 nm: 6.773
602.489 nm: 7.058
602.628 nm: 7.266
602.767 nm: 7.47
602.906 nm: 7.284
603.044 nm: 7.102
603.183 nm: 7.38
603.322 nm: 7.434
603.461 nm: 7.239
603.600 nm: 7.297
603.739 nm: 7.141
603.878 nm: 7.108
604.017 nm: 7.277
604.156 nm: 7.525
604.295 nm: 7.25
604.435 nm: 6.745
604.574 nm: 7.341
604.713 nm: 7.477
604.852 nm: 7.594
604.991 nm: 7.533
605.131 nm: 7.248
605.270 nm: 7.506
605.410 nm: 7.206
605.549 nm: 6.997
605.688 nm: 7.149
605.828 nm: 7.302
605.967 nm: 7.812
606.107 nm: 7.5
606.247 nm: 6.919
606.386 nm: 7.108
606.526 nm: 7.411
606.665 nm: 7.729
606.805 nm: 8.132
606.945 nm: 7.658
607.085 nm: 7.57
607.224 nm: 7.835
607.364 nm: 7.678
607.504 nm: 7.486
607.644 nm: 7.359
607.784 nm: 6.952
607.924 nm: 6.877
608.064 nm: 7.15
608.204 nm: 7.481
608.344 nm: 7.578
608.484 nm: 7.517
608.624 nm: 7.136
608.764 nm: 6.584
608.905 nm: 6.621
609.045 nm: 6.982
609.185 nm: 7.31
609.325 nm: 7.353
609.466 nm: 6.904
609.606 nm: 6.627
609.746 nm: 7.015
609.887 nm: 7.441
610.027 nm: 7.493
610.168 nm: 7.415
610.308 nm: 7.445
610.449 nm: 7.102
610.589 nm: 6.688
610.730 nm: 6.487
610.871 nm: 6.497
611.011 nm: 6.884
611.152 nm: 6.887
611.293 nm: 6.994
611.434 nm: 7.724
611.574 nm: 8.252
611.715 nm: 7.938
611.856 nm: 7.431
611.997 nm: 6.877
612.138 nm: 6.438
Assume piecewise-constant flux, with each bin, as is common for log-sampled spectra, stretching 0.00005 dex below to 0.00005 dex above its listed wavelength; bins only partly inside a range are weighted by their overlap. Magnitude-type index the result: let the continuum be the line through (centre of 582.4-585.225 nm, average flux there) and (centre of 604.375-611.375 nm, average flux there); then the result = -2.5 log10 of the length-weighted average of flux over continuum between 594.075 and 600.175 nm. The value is 0.05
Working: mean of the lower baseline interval 7.3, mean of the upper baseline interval 7.24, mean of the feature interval 6.93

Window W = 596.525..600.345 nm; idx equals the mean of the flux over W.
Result 6.99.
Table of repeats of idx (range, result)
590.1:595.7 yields 6.81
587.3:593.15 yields 6.64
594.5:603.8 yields 7.01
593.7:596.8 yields 6.81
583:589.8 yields 6.87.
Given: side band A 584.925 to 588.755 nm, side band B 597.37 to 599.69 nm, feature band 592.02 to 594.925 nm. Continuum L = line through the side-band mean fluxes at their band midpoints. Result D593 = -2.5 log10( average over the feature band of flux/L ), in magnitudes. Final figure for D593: 0.02 mag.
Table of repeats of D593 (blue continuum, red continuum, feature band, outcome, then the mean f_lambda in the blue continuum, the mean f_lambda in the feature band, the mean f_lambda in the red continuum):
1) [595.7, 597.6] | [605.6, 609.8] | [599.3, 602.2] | 0.04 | 7.12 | 6.94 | 7.29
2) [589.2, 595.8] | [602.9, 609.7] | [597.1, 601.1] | -0.01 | 6.65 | 7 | 7.29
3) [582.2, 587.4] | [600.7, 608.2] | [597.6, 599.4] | 0.05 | 7.21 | 6.94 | 7.26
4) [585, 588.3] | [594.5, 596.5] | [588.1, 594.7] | 0.06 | 7.09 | 6.6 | 6.9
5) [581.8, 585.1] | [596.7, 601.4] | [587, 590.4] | 0.12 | 7.34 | 6.48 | 7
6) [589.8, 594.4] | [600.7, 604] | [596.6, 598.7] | -0.02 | 6.76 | 7.11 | 7.1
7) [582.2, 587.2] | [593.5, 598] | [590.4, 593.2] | 0.02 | 7.21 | 6.92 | 6.97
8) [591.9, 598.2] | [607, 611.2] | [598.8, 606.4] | -0.01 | 6.97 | 7.11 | 7.15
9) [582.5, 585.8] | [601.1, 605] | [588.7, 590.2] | 0.25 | 7.19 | 5.72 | 7.18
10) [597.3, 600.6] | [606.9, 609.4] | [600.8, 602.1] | 0.00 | 6.98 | 7.04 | 7.28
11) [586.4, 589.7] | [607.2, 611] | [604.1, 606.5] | -0.04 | 6.68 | 7.31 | 7.14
